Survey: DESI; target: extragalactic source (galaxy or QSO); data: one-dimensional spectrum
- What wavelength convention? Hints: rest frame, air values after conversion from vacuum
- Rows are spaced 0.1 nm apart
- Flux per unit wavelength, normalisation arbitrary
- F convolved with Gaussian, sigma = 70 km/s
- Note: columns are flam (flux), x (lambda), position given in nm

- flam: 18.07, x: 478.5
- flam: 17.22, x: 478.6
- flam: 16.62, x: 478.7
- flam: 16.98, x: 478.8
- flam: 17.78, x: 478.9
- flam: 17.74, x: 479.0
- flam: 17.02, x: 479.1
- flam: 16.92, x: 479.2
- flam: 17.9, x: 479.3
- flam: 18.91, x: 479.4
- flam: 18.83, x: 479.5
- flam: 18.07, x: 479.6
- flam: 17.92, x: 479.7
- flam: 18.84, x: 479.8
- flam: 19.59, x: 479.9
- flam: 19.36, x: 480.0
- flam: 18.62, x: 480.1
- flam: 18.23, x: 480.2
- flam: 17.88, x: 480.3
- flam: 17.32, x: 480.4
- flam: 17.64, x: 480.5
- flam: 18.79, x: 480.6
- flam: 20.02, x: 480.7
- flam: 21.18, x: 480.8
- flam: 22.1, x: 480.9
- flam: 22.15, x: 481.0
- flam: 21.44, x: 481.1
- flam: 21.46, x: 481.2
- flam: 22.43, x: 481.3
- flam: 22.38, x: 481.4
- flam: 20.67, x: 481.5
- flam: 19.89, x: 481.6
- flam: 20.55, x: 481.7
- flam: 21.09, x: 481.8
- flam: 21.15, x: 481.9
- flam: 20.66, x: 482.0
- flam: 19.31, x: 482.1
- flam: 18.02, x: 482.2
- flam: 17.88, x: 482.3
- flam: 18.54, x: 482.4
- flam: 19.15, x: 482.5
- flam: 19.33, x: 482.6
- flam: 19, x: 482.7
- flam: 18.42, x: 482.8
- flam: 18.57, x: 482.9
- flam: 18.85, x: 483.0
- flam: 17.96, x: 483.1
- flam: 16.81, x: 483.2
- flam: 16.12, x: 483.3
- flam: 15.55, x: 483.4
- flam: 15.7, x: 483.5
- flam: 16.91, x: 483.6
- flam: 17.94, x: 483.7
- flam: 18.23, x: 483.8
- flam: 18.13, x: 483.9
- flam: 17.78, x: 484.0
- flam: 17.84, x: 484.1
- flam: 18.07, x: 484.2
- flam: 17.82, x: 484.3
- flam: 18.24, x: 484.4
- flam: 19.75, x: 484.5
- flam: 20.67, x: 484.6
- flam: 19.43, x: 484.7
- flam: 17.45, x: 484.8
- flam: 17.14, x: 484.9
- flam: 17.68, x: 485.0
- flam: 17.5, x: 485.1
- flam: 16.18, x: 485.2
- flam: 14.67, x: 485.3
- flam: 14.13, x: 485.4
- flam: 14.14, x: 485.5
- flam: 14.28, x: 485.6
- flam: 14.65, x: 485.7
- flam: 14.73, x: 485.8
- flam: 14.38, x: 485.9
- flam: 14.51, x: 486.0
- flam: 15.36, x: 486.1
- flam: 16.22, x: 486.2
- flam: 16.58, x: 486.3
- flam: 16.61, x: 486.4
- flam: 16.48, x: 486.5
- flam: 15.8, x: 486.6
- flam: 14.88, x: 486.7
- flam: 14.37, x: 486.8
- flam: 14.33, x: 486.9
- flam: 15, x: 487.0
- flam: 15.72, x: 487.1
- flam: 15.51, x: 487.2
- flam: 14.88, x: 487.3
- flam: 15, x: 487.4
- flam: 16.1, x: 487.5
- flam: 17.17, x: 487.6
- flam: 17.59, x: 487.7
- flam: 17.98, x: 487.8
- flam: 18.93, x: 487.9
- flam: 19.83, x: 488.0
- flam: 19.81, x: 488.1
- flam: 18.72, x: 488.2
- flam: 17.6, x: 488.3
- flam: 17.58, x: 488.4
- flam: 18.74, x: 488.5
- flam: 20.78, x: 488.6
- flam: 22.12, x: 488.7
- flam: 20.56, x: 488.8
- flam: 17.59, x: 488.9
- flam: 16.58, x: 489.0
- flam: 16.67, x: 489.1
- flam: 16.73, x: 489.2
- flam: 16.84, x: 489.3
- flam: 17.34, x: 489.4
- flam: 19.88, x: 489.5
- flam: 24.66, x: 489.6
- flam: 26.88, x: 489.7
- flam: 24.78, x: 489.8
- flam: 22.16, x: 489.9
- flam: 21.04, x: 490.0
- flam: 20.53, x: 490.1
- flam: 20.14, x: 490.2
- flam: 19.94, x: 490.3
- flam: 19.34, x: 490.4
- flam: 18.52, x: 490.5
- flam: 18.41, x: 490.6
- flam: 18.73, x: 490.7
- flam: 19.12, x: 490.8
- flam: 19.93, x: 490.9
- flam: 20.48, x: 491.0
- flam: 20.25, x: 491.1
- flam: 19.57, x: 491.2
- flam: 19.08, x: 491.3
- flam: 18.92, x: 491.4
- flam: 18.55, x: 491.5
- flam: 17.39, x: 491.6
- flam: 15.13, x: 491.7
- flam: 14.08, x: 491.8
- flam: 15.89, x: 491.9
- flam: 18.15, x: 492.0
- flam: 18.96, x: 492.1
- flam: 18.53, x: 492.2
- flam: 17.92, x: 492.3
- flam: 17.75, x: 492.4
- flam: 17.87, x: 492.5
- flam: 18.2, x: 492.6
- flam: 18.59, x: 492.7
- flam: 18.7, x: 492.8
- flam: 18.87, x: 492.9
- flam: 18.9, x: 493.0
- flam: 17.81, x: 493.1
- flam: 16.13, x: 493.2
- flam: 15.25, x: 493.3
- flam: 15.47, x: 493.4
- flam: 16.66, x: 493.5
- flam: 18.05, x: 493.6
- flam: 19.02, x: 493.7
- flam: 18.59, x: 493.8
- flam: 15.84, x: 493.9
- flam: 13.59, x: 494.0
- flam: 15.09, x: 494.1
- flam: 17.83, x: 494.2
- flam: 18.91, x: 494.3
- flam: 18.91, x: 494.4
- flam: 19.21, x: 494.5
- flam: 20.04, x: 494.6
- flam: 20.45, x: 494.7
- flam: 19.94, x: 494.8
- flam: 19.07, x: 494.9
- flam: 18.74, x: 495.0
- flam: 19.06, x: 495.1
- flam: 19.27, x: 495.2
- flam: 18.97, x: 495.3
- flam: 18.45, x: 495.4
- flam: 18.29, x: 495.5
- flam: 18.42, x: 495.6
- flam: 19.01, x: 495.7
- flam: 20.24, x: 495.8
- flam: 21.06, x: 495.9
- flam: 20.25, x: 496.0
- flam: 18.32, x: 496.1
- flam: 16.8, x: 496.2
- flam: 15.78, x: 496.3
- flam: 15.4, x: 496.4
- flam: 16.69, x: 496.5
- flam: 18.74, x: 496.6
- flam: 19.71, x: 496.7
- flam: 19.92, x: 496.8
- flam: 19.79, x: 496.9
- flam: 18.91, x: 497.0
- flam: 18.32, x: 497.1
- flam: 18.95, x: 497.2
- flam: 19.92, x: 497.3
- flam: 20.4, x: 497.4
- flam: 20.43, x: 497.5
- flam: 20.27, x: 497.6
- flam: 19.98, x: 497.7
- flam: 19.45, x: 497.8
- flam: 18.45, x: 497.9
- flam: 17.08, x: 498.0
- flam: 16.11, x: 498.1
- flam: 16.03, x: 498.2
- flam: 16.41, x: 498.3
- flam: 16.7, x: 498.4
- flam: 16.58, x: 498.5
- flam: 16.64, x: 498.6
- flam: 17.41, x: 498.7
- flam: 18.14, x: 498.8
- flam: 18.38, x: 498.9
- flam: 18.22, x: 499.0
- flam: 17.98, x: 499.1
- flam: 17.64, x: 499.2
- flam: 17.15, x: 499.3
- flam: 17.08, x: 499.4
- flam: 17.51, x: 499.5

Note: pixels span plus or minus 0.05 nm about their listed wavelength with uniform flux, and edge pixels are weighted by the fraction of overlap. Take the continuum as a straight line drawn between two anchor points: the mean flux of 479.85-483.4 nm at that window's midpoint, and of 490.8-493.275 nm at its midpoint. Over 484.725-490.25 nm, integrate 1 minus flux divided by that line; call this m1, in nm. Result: 0.34 nm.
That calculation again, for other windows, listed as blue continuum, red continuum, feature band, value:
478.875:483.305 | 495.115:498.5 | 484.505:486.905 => 0.38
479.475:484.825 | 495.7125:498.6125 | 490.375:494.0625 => 0.15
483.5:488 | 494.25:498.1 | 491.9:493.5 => 0.04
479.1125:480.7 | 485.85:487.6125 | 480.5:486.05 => -0.44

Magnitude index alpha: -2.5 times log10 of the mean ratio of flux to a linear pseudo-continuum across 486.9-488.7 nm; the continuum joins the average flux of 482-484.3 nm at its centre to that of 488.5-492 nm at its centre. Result 0.082 mag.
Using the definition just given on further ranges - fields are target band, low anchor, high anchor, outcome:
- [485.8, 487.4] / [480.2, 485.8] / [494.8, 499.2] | 0.20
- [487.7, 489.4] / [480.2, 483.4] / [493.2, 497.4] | 0.02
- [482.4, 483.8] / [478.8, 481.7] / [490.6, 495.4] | 0.08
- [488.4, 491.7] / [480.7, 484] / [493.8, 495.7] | -0.05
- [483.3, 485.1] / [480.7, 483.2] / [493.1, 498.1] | 0.11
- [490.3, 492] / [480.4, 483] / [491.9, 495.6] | 0.01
